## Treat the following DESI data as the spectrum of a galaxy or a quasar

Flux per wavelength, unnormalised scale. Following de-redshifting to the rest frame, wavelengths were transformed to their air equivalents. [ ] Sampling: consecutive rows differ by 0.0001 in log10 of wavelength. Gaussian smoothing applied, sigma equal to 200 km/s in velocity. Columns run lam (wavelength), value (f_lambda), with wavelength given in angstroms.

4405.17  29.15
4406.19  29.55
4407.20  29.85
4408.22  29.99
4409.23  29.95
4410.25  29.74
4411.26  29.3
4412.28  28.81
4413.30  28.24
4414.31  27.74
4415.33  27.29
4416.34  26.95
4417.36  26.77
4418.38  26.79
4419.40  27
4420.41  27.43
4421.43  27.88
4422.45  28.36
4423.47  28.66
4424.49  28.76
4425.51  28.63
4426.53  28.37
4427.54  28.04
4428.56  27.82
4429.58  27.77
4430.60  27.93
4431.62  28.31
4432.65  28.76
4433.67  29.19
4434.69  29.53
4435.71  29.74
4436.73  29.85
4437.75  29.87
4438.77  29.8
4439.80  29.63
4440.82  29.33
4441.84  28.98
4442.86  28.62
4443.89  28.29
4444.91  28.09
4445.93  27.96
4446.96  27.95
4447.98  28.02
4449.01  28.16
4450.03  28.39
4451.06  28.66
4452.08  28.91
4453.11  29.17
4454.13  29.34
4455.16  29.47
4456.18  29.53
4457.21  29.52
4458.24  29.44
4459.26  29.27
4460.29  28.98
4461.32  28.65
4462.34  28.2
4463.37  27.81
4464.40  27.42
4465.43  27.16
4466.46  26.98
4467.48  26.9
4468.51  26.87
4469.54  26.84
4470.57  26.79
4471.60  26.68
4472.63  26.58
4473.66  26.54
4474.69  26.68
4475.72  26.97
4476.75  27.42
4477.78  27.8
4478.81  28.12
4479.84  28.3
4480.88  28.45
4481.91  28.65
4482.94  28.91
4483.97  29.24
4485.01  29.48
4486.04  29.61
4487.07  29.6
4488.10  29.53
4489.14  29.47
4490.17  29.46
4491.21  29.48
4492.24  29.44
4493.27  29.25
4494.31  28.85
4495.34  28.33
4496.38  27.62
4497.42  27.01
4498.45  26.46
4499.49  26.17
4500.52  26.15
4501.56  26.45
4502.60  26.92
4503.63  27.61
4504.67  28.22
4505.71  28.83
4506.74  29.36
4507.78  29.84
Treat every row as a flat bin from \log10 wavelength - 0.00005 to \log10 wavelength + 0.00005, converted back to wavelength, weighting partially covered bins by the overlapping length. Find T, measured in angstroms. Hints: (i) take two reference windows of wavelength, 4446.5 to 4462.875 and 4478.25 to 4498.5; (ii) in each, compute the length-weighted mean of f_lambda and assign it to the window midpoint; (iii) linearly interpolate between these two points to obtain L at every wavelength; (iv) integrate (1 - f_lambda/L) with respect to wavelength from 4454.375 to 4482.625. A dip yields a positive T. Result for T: 0.9 angstroms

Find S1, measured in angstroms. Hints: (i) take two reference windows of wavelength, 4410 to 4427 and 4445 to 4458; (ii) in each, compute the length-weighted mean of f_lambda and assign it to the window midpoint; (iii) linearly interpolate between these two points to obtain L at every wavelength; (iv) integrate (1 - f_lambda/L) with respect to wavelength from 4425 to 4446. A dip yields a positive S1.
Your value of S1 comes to -0.3 angstroms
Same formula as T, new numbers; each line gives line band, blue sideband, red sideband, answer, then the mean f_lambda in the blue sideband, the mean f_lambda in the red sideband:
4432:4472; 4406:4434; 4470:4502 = -0.5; 28.3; 28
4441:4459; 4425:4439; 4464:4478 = -0.5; 28.8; 27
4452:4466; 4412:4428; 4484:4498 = -0.1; 27.9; 29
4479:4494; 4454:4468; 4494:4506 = -0.8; 28.5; 27.3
